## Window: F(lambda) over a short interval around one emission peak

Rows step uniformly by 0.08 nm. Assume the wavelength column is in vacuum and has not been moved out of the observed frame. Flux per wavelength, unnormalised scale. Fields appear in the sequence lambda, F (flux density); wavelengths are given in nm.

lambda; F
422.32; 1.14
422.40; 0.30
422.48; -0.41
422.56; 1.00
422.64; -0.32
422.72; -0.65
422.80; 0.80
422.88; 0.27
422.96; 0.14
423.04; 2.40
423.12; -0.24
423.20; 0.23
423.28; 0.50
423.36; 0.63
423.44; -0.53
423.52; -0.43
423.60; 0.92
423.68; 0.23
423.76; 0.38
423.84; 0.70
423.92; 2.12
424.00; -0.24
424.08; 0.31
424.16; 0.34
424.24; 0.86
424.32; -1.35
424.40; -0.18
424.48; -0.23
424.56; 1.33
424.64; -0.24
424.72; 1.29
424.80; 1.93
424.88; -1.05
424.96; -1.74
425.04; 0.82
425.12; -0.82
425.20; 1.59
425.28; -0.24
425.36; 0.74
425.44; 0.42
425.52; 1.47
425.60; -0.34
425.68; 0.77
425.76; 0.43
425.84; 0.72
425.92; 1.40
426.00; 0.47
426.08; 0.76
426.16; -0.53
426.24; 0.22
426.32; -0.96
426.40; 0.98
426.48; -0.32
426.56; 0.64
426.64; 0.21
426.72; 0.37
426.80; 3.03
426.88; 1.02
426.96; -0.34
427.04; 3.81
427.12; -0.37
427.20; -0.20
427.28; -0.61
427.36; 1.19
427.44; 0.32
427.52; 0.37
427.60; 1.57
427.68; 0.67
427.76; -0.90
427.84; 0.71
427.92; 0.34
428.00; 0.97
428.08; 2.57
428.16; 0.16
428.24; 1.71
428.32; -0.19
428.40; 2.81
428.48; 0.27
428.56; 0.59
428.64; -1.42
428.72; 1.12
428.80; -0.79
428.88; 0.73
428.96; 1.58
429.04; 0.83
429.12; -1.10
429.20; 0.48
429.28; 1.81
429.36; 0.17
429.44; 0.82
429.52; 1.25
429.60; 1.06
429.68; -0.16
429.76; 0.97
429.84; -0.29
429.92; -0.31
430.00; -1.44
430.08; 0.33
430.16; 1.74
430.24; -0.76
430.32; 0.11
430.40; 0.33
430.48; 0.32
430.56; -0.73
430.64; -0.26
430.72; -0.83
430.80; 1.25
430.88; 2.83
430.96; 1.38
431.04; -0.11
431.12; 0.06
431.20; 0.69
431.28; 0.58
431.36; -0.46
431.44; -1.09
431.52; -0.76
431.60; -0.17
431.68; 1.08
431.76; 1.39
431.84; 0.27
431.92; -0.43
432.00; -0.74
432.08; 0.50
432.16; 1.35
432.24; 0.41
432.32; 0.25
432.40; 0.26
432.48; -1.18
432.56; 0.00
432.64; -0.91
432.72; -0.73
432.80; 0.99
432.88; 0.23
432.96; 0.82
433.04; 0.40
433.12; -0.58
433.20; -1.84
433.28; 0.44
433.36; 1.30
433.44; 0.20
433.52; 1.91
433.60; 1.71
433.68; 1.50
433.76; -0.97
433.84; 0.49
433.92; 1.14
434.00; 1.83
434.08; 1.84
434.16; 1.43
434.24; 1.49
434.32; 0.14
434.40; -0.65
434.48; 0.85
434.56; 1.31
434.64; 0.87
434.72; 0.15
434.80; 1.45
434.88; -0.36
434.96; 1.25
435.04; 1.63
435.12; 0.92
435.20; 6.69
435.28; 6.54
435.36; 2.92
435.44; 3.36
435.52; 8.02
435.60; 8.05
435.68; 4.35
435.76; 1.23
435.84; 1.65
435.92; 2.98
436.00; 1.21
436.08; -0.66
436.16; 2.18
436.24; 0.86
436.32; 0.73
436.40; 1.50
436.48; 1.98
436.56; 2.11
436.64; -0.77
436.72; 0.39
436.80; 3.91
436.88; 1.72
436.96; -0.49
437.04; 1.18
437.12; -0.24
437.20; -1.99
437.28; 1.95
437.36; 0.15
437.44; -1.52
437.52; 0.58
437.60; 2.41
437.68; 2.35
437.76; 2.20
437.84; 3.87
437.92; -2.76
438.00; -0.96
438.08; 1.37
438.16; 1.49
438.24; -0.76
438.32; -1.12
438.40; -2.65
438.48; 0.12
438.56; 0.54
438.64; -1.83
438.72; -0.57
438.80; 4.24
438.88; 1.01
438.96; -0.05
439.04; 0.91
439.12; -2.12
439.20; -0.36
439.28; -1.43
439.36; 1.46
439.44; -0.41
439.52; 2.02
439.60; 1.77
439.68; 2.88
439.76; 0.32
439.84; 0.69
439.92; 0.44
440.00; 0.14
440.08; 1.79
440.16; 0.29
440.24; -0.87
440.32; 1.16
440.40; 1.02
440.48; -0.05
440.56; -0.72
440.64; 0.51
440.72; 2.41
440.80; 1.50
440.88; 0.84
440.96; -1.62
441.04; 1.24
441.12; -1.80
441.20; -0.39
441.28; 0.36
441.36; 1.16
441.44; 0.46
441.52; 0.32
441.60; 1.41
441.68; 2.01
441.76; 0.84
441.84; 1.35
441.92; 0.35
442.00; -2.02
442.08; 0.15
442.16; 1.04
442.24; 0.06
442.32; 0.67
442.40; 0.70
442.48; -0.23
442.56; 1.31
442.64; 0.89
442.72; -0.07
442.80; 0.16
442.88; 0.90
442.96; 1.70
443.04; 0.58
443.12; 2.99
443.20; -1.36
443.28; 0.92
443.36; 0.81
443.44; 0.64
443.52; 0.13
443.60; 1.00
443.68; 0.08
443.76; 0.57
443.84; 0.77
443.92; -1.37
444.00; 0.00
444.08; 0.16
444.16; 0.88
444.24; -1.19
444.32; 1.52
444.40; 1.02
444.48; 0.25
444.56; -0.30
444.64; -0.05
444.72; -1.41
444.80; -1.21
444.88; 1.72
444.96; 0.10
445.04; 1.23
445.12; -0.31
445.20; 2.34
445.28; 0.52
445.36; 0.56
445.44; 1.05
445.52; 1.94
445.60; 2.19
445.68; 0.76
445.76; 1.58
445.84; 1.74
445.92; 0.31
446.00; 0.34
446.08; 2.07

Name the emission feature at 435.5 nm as [O II] 3727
